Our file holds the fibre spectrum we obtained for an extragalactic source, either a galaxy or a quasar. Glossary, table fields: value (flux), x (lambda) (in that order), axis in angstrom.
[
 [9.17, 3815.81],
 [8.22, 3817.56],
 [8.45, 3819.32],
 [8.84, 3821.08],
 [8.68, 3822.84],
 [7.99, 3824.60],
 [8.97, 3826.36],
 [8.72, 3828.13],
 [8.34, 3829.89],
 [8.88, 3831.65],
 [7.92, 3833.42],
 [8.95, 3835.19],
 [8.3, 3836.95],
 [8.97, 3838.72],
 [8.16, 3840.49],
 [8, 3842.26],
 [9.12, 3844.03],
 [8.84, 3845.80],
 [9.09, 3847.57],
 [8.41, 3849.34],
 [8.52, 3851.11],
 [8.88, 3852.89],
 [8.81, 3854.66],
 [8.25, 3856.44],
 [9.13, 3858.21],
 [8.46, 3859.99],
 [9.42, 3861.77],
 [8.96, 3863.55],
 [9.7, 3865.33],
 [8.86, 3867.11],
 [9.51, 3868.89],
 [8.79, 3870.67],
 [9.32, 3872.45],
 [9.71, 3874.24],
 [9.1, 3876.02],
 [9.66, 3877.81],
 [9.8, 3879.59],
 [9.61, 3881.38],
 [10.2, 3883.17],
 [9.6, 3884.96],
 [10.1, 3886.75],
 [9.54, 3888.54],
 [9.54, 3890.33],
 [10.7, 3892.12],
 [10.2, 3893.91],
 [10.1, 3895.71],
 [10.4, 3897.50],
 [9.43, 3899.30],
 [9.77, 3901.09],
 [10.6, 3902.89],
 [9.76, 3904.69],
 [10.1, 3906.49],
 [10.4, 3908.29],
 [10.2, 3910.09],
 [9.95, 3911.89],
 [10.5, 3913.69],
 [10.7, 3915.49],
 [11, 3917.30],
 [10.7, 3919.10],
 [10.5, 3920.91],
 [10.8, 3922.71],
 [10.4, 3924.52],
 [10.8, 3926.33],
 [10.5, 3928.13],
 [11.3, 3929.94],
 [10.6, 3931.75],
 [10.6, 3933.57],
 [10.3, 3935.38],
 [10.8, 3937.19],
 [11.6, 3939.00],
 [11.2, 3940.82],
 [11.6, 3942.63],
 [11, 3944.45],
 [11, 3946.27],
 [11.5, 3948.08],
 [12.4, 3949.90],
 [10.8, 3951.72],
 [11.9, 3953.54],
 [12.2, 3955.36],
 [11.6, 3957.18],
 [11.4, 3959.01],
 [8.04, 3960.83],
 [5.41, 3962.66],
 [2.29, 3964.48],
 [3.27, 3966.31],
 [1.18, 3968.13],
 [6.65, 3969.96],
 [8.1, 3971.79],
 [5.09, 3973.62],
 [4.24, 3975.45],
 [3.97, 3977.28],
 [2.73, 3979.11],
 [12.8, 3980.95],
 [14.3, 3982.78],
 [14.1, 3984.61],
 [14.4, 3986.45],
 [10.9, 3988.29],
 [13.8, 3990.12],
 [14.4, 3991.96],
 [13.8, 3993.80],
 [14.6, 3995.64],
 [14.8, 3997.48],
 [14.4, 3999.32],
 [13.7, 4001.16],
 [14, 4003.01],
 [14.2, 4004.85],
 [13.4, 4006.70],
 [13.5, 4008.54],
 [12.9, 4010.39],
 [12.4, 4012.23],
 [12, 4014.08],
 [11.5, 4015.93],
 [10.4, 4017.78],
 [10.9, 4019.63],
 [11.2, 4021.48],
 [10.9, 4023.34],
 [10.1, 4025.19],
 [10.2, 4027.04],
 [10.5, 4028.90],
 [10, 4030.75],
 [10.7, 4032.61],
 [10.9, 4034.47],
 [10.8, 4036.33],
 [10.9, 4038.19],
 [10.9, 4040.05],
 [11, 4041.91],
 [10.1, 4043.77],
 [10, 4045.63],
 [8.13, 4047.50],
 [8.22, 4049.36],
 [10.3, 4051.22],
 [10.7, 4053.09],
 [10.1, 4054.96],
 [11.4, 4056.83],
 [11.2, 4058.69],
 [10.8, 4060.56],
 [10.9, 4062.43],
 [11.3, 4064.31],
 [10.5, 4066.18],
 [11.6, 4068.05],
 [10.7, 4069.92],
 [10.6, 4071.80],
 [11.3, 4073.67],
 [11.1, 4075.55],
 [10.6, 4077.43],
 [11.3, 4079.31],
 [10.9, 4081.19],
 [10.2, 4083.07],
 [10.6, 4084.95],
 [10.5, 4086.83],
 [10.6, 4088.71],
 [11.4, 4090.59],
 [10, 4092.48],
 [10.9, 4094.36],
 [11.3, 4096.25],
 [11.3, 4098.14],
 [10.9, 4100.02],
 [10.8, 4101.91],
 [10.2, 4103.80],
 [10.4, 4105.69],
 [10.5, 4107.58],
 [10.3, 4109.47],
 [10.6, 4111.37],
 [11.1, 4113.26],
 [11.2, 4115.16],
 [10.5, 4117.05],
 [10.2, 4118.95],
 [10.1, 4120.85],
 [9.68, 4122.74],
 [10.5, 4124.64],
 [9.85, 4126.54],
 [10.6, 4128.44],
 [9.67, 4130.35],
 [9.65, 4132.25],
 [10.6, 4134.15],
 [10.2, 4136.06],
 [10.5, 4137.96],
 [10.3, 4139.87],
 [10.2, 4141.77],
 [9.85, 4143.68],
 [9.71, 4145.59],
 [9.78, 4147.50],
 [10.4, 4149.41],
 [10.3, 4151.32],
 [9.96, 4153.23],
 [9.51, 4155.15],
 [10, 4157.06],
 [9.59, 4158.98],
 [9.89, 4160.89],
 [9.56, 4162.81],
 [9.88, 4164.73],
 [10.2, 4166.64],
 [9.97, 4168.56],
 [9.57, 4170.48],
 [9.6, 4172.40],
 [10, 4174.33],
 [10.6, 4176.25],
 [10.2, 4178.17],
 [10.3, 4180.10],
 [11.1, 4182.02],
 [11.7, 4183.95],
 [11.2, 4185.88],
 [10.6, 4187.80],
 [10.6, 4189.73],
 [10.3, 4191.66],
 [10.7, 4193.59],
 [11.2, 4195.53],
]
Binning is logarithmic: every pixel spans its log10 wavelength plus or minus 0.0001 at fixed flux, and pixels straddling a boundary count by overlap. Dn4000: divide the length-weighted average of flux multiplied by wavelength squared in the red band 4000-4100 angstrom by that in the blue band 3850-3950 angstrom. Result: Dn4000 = 1.2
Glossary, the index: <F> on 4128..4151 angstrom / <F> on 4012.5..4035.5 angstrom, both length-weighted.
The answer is 0.94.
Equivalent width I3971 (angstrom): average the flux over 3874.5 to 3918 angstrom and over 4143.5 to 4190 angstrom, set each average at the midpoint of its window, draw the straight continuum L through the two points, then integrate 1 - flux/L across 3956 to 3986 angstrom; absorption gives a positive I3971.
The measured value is 8.1 angstrom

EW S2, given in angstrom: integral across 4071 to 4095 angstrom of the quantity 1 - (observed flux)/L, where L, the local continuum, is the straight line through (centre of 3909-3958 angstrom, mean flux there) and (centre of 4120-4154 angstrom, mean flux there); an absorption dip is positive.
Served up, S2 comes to -1.0 angstrom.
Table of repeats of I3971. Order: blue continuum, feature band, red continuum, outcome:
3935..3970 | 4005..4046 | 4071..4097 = -4.32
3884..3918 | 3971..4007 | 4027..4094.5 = -4.09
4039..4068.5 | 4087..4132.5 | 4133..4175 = -1.53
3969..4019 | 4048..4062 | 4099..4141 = 0.80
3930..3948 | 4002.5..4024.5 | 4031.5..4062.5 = -3.38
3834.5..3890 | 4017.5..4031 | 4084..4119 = -0.49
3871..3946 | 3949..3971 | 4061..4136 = 4.87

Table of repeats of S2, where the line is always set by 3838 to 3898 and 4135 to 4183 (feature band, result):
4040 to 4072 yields -2.2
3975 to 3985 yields 1.0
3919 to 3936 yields -2.2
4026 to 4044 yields -1.7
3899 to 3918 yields -1.7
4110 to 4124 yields -0.8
